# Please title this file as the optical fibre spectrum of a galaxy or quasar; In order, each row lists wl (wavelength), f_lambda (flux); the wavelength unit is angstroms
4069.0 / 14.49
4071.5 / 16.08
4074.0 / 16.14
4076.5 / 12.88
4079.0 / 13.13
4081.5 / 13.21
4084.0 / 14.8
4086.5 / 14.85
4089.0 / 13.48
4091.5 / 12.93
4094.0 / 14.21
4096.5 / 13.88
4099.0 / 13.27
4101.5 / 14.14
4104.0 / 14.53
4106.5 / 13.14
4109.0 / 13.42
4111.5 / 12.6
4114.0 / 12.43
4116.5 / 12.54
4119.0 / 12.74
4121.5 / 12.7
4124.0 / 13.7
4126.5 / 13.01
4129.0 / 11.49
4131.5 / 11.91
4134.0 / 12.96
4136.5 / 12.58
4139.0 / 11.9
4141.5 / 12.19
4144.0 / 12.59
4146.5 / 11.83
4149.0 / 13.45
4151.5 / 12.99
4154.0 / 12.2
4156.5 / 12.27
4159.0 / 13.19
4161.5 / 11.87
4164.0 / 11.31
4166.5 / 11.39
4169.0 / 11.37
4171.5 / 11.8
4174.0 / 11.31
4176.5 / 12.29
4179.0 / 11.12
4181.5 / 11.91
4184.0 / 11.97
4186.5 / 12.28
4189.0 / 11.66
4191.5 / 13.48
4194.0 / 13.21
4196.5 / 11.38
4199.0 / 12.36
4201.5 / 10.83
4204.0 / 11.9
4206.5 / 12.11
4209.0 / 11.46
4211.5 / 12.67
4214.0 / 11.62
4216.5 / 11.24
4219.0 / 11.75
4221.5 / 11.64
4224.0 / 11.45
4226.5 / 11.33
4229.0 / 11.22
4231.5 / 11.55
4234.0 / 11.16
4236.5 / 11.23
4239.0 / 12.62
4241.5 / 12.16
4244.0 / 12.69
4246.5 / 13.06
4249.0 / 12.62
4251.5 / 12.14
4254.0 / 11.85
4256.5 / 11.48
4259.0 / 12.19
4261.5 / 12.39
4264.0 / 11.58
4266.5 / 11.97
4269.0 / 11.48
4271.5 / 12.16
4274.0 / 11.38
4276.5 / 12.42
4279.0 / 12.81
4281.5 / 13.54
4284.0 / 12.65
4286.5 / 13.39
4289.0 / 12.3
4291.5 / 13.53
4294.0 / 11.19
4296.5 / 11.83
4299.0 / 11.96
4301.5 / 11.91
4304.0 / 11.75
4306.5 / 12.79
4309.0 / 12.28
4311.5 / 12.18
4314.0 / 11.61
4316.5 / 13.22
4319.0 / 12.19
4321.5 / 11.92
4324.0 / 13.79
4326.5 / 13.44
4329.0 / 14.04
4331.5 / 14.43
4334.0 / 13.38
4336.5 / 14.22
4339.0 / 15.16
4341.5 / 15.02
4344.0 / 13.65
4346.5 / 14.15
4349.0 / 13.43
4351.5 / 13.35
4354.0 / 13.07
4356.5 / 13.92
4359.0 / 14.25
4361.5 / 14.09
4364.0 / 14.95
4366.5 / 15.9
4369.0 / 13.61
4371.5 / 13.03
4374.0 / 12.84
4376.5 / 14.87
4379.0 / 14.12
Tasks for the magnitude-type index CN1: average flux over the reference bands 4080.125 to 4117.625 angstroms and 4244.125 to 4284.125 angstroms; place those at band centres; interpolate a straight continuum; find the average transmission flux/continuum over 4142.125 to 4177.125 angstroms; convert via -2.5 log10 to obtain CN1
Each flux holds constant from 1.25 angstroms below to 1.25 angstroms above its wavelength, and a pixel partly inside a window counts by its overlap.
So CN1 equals 0.08 mag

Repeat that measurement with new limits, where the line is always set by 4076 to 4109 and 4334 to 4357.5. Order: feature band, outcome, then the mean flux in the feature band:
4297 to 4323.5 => 0.14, 12.2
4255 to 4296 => 0.14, 12.3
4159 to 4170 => 0.18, 11.7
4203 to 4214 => 0.16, 12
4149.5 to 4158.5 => 0.10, 12.6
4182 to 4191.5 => 0.14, 12.2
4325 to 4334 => 0.01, 13.9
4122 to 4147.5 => 0.11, 12.4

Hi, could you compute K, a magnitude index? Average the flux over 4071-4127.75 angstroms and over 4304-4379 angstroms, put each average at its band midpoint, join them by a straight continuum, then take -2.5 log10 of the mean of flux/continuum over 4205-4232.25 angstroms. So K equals 0.17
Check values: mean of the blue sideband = 13.6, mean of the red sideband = 13.6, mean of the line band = 11.6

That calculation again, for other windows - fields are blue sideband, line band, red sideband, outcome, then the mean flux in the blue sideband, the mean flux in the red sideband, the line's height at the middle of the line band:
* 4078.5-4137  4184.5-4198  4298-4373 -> 0.08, 13.2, 13.4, 13.3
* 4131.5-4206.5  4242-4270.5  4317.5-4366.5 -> 0.07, 12.1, 13.9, 13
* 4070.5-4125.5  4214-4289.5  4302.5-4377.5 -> 0.13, 13.7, 13.5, 13.6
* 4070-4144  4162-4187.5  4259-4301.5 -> 0.11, 13.3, 12.3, 12.9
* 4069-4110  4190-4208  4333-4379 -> 0.16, 14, 14.1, 14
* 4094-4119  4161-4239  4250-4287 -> 0.08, 13.3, 12.2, 12.7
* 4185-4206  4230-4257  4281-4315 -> 0.01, 12.1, 12.3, 12.2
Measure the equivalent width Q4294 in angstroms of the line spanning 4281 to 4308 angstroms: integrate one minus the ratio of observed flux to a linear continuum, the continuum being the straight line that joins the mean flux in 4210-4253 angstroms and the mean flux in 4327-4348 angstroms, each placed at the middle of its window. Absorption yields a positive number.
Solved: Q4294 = 1.7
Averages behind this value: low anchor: 11.9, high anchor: 14.2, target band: 12.4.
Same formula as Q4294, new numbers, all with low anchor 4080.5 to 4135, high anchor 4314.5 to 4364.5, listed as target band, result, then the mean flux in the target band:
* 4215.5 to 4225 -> 1.4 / 11.5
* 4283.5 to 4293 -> 0.5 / 12.9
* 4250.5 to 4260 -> 1.2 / 11.9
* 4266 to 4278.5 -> 1.5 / 11.9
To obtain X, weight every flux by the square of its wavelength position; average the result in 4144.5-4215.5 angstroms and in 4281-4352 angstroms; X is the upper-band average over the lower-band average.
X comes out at 1.2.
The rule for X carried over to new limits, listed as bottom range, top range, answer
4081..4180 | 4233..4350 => 1.07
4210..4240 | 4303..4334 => 1.15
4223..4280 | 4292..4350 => 1.13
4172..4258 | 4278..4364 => 1.16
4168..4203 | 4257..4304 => 1.07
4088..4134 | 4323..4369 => 1.20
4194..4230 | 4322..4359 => 1.26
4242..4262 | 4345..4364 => 1.18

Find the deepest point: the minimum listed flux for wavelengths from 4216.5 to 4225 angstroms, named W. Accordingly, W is 11.24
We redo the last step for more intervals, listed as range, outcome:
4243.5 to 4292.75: 11.38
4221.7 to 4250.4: 11.16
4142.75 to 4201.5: 10.83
